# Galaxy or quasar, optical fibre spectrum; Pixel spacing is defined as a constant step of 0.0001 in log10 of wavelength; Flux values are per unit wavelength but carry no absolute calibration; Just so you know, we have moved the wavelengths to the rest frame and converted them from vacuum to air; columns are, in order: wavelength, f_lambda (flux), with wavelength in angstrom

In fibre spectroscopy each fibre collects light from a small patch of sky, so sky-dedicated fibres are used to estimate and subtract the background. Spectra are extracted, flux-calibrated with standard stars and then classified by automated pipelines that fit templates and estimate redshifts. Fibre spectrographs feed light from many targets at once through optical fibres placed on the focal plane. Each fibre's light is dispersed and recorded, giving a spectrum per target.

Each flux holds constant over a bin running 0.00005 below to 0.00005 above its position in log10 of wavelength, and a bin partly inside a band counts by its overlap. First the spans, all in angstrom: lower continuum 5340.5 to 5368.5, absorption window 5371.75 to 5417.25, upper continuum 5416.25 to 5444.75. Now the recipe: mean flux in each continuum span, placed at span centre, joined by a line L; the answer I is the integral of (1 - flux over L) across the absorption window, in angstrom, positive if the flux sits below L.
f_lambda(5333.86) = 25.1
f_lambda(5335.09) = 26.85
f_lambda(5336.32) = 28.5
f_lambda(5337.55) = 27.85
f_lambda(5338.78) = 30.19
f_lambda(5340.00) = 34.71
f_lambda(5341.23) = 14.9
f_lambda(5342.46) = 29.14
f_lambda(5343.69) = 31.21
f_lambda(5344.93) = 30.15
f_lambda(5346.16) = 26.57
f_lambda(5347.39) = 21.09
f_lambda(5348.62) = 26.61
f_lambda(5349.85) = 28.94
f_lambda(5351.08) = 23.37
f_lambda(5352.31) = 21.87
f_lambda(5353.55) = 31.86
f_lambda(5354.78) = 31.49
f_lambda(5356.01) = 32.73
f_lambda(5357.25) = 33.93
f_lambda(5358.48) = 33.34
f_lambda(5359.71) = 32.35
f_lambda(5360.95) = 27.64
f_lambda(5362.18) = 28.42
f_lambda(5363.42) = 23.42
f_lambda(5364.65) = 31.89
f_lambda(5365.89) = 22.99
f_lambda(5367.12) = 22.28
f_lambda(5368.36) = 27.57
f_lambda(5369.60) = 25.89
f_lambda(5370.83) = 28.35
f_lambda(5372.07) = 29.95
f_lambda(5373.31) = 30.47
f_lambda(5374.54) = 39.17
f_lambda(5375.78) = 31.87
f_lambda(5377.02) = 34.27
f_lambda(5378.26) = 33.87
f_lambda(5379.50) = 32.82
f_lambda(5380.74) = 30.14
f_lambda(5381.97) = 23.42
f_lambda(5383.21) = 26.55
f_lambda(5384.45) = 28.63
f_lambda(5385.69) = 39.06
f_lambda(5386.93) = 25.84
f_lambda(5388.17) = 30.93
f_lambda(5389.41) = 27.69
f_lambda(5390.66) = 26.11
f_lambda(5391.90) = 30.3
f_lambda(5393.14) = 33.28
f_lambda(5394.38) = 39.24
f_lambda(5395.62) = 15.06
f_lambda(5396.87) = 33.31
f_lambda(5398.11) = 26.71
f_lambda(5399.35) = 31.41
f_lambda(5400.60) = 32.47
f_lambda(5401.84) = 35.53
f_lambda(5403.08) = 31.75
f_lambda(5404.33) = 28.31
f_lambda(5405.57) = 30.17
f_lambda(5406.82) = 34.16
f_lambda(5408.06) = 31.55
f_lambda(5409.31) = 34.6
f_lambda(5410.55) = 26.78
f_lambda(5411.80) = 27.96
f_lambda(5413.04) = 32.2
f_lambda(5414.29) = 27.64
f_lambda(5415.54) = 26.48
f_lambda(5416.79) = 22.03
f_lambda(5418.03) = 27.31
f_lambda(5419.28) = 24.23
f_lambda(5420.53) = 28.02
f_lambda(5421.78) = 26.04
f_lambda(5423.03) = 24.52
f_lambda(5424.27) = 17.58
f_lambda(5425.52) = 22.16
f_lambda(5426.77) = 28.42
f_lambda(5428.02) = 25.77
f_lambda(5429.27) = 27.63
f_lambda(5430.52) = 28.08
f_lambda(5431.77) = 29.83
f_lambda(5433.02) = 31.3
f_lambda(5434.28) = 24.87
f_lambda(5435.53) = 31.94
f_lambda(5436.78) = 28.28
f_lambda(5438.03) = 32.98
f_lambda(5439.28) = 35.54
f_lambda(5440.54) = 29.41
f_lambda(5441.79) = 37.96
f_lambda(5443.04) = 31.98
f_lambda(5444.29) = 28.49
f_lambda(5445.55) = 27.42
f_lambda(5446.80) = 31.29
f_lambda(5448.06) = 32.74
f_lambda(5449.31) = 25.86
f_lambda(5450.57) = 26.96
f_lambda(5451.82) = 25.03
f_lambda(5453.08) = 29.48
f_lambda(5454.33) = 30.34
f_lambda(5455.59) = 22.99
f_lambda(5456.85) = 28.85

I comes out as -4.1 angstrom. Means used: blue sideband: 27.6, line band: 30.3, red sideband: 28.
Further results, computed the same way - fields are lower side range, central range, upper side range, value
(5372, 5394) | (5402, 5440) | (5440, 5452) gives 2.44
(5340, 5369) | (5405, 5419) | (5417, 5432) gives -1.65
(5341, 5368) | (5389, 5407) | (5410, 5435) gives -2.27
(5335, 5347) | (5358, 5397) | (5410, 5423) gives -3.07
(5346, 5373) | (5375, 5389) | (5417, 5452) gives -1.36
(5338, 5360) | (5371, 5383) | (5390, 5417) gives -0.90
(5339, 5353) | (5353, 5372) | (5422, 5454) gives -1.56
